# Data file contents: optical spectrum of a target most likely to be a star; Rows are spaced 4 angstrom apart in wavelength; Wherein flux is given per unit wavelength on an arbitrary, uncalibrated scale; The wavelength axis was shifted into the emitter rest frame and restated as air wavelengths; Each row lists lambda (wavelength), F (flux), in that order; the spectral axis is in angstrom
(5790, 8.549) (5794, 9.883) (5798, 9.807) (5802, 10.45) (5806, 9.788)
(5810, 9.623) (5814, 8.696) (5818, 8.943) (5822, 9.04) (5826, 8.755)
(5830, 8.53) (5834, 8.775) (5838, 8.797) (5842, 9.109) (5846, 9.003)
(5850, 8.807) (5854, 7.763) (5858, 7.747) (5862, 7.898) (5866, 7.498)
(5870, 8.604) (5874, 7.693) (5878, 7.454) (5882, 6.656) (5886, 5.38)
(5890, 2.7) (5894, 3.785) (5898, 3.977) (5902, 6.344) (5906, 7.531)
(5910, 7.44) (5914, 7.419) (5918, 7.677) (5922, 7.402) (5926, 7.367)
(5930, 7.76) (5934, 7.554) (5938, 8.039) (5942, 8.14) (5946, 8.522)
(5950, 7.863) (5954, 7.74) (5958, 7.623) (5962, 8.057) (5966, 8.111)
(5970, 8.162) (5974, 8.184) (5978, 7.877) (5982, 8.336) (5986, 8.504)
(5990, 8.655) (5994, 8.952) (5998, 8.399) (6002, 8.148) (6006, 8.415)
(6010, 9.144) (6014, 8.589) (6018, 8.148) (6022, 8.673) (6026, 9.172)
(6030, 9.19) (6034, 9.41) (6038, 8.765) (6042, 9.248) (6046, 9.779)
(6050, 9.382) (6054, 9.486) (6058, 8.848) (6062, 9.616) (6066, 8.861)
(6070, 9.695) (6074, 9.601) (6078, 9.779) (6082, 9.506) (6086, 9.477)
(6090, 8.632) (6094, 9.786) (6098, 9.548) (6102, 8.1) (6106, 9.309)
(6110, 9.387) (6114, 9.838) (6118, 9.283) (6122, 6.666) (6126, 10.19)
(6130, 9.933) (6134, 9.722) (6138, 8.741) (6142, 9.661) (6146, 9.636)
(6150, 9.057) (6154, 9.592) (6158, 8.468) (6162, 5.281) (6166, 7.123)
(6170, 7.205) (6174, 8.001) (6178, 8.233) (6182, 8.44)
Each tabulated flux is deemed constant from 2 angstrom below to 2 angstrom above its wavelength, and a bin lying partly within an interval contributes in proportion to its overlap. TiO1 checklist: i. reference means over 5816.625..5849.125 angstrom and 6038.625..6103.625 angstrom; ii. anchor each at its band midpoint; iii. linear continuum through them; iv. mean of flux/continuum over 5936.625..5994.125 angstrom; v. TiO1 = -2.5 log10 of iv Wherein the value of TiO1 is 0.12 mag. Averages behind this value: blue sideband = 8.87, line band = 8.16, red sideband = 9.33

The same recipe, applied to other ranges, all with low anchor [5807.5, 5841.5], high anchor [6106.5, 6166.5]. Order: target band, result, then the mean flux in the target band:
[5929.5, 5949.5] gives 0.12 mag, 8.01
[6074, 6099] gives -0.07 mag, 9.46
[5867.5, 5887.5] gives 0.23 mag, 7.21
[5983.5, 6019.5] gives 0.04 mag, 8.55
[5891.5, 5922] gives 0.37 mag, 6.32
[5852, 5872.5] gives 0.13 mag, 7.9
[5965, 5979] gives 0.10 mag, 8.1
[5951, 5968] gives 0.13 mag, 7.88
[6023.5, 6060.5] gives -0.04 mag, 9.25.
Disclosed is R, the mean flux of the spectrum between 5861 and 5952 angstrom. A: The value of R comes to 6.98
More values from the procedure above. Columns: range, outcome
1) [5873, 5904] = 5.43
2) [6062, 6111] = 9.32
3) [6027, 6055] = 9.31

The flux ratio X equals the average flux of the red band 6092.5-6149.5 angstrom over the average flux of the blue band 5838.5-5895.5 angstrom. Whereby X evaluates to 1.3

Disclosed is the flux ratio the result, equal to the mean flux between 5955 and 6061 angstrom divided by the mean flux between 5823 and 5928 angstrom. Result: 1.18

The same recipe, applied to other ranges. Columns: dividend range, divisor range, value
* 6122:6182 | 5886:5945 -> 1.29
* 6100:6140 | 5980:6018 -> 1.07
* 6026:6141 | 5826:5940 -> 1.26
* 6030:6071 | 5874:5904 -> 1.74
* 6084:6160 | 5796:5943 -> 1.18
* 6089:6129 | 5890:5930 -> 1.42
